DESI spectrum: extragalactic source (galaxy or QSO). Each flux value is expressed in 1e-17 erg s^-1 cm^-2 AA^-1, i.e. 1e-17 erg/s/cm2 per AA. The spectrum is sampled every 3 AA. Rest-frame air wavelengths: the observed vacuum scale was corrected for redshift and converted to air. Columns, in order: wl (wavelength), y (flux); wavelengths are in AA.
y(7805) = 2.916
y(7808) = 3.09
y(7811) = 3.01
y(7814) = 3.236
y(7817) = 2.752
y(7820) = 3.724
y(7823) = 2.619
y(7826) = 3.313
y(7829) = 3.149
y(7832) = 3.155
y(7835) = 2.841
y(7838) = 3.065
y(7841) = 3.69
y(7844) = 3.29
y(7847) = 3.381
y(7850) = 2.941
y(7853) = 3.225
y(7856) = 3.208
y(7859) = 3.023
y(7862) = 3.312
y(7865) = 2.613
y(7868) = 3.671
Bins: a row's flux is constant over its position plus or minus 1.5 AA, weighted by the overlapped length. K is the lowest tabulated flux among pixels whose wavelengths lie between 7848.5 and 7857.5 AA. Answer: 2.941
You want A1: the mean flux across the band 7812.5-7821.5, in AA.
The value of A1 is 3.24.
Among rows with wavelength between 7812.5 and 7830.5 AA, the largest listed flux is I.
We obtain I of 3.724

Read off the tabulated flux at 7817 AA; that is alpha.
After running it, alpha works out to 2.752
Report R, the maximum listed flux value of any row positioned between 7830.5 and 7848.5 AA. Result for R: 3.69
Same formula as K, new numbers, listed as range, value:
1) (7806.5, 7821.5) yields 2.752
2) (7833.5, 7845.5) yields 2.841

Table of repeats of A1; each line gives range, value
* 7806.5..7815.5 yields 3.11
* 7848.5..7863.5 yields 3.14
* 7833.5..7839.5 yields 2.95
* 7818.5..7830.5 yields 3.2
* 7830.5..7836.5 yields 3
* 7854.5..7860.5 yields 3.12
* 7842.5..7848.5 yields 3.34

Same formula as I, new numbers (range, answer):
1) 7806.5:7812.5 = 3.09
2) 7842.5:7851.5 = 3.381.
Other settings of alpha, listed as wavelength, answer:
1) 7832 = 3.155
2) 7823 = 2.619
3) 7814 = 3.236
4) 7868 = 3.671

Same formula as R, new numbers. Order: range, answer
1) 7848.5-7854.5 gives 3.225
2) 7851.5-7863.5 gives 3.312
